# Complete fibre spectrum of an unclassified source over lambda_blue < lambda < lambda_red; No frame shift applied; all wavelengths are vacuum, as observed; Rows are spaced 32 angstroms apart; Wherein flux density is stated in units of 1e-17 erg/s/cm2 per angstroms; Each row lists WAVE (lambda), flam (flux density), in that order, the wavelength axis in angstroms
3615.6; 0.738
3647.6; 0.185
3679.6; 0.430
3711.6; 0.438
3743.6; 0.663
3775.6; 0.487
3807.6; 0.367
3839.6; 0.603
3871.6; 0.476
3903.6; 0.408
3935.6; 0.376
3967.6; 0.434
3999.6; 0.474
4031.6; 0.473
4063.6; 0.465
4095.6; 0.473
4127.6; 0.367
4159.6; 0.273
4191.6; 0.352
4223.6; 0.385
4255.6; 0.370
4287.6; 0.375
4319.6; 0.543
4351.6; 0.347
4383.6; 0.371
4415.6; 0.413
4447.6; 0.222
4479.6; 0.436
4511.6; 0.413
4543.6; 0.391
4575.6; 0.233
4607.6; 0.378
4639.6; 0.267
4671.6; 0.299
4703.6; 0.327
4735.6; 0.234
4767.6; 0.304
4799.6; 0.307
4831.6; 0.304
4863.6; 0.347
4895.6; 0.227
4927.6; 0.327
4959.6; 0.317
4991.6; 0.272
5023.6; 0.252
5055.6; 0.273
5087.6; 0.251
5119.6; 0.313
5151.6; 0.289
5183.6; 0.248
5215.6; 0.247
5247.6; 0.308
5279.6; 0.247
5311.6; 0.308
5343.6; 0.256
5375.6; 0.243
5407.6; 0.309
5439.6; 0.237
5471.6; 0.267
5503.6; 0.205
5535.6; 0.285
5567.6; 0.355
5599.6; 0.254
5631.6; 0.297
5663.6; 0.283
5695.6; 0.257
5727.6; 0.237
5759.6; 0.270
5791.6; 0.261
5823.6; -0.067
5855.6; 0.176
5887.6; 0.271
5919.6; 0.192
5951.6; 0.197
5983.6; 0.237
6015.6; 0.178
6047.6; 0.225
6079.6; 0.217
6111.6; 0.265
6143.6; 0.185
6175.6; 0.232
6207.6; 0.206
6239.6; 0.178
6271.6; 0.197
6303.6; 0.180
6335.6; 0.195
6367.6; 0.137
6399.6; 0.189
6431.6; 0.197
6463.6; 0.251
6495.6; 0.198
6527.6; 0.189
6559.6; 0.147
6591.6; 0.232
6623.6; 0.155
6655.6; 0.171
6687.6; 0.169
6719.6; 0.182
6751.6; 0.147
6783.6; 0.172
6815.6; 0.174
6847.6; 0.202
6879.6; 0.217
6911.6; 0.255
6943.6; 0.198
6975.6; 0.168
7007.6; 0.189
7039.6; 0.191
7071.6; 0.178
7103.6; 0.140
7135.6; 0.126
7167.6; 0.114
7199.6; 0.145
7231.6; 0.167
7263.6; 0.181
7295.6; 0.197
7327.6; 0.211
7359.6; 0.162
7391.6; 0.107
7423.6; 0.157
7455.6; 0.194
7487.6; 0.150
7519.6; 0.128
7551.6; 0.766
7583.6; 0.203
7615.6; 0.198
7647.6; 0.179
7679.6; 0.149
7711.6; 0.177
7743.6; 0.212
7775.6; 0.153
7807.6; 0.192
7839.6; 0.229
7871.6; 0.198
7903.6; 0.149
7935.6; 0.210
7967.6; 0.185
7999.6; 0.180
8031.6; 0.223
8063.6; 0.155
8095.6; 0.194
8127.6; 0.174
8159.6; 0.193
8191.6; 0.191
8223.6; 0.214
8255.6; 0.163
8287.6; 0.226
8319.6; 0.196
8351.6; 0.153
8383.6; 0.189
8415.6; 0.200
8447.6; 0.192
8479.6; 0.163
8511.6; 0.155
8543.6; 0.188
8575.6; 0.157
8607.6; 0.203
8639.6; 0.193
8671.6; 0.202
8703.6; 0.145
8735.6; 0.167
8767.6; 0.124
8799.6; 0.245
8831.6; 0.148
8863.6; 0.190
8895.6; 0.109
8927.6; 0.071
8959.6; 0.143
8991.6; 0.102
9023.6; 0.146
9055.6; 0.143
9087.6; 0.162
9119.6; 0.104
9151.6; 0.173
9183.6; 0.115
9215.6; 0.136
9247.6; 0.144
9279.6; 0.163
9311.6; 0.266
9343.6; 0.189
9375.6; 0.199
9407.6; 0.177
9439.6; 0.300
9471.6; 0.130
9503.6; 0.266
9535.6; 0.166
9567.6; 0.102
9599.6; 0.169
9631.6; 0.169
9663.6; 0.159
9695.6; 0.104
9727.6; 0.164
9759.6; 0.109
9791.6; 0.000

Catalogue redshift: 1.03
